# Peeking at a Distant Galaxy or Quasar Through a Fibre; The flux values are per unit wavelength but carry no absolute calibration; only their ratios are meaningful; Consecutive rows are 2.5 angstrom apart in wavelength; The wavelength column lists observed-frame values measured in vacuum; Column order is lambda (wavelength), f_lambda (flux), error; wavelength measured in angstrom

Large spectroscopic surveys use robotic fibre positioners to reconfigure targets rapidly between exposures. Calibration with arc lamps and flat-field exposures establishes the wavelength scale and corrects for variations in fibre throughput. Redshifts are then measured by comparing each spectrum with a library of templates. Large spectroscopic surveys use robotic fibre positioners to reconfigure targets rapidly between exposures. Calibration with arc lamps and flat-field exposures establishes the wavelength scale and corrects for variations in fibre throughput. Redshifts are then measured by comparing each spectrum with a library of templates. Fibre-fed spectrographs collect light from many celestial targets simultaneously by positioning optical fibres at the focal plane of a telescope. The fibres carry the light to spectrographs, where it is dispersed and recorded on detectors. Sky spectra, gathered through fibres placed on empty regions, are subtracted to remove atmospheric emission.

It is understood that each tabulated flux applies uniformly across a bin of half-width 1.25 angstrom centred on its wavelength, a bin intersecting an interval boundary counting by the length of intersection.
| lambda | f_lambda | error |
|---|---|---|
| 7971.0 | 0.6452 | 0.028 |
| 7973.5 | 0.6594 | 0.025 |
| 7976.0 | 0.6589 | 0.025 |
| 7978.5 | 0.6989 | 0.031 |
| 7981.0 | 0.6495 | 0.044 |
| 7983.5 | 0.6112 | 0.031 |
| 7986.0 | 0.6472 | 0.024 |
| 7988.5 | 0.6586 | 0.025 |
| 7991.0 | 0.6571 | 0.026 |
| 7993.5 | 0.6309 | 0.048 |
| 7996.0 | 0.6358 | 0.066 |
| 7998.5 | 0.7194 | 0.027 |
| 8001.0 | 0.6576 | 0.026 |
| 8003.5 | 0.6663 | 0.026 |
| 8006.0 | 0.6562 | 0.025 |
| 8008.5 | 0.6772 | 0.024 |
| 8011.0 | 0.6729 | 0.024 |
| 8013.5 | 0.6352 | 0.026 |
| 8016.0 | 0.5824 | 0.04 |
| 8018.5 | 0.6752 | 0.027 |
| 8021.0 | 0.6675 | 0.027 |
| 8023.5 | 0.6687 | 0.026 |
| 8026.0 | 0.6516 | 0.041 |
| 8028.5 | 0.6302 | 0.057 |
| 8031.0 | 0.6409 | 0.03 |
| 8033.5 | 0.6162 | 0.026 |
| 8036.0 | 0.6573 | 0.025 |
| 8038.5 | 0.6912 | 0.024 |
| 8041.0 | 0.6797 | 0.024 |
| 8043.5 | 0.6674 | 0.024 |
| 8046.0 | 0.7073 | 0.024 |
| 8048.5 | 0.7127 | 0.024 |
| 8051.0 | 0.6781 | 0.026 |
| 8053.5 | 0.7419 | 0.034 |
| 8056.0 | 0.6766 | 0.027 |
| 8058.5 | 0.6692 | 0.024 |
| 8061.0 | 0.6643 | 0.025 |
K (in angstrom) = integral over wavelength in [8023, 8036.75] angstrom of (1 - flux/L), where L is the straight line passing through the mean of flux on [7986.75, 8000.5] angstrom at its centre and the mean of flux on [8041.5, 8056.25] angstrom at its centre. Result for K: 0.9 angstrom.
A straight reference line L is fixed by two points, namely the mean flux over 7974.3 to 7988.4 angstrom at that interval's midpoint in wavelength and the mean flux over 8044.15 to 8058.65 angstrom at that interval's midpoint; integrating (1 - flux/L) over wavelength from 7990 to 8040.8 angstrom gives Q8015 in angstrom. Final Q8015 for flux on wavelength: 1.5 angstrom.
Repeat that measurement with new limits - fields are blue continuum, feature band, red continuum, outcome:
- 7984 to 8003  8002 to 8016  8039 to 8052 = 0.2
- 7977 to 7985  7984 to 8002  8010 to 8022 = -0.2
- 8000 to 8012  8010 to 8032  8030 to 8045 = 0.5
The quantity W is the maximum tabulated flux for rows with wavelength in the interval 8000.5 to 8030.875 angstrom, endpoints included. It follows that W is 0.6772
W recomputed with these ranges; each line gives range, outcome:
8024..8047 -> 0.7073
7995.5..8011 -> 0.7194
